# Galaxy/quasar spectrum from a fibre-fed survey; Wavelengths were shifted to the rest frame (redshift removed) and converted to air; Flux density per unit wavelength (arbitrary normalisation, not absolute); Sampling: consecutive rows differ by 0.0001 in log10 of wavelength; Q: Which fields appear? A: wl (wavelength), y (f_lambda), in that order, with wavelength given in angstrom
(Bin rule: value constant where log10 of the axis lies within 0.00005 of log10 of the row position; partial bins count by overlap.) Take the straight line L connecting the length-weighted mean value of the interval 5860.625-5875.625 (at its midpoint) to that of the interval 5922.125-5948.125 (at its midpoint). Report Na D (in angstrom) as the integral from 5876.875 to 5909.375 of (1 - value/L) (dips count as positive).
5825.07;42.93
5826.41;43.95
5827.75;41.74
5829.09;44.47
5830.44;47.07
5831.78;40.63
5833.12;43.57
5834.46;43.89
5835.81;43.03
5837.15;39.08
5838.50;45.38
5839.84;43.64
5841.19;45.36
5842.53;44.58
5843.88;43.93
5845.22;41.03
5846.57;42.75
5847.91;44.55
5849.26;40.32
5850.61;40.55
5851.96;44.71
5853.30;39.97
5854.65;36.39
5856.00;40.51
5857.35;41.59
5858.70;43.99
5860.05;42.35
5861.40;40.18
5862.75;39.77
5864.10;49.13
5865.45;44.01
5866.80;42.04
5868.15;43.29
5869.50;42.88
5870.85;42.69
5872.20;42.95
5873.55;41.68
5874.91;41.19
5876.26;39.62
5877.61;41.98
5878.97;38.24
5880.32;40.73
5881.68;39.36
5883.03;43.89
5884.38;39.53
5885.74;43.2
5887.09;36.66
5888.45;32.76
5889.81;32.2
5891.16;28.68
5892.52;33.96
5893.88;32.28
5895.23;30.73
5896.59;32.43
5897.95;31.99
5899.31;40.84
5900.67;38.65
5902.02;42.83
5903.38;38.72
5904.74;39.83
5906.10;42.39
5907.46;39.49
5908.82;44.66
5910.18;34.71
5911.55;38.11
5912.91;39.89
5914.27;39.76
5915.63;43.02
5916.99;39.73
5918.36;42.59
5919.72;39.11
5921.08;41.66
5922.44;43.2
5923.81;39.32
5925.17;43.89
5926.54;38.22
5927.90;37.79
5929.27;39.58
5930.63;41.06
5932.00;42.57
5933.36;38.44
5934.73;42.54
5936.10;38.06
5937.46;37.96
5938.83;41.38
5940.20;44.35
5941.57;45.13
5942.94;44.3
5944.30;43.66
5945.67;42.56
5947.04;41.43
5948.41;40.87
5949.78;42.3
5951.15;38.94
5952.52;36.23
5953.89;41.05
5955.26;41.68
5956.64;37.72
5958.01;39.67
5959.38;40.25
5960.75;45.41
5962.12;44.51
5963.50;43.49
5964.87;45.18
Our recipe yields 3.4 angstrom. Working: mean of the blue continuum 42.7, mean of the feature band 37.7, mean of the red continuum 41.3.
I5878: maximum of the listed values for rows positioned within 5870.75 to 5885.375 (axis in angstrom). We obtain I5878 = 43.89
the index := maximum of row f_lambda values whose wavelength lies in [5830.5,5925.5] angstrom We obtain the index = 49.13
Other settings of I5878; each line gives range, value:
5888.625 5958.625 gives 45.13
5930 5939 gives 42.57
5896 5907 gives 42.83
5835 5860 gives 45.38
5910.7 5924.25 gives 43.2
